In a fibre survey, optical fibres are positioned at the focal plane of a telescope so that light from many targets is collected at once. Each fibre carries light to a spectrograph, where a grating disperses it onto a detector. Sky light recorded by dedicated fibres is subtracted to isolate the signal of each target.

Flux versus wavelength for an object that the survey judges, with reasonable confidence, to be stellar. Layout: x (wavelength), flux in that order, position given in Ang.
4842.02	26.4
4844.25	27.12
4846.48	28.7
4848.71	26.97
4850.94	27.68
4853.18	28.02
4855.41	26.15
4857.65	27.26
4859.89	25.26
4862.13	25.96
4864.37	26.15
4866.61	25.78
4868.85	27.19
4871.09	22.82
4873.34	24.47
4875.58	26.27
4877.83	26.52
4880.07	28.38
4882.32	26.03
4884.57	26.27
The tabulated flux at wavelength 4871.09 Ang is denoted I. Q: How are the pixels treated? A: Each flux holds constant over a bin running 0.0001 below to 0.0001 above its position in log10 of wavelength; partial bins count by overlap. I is 22.82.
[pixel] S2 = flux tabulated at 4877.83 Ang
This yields 26.52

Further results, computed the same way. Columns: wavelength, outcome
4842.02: 26.4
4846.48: 28.7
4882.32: 26.03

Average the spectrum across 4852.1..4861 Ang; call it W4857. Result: 26.7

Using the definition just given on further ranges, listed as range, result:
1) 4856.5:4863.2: 26.1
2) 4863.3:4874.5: 25.3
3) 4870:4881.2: 25.7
